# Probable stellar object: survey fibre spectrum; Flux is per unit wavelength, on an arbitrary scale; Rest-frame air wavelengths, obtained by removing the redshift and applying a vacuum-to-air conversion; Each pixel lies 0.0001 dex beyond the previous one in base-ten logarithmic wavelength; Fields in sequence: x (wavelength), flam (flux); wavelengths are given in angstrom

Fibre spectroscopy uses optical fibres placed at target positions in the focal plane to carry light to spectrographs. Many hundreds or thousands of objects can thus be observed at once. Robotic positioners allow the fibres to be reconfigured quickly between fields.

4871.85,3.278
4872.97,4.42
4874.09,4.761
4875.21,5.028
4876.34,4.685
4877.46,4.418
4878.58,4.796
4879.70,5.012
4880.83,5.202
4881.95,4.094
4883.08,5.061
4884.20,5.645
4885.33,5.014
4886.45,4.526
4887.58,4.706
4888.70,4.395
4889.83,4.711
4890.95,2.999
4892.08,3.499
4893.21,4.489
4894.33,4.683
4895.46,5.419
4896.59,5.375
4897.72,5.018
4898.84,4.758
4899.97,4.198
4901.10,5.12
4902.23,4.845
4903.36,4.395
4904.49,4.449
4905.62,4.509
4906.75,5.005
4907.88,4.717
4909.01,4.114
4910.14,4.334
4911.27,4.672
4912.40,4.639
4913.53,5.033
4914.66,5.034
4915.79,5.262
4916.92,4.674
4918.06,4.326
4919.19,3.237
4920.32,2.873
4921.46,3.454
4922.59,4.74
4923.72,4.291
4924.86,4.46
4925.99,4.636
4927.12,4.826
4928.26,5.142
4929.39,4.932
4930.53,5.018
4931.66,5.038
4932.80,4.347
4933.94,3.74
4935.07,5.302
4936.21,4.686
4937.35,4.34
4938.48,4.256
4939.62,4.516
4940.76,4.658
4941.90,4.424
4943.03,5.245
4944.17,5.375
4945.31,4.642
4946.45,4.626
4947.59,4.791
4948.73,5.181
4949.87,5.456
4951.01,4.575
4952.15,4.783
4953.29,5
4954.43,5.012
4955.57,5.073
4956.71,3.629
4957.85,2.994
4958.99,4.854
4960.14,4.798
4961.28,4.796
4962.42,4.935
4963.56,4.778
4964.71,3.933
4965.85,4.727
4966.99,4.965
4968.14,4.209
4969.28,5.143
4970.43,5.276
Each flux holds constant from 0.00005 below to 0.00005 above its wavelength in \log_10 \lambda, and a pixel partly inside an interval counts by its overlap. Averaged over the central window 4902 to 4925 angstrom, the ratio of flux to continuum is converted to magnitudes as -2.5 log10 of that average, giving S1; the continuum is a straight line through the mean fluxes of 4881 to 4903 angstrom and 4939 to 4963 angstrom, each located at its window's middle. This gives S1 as 0.06 mag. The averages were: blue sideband 4.67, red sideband 4.73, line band 4.42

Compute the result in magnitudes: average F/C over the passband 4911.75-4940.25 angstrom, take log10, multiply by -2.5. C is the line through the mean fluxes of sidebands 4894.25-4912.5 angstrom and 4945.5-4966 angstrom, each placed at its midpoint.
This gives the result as 0.04 mag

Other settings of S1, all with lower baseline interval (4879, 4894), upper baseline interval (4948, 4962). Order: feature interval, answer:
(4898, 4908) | -0.02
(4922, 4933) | -0.03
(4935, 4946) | -0.01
